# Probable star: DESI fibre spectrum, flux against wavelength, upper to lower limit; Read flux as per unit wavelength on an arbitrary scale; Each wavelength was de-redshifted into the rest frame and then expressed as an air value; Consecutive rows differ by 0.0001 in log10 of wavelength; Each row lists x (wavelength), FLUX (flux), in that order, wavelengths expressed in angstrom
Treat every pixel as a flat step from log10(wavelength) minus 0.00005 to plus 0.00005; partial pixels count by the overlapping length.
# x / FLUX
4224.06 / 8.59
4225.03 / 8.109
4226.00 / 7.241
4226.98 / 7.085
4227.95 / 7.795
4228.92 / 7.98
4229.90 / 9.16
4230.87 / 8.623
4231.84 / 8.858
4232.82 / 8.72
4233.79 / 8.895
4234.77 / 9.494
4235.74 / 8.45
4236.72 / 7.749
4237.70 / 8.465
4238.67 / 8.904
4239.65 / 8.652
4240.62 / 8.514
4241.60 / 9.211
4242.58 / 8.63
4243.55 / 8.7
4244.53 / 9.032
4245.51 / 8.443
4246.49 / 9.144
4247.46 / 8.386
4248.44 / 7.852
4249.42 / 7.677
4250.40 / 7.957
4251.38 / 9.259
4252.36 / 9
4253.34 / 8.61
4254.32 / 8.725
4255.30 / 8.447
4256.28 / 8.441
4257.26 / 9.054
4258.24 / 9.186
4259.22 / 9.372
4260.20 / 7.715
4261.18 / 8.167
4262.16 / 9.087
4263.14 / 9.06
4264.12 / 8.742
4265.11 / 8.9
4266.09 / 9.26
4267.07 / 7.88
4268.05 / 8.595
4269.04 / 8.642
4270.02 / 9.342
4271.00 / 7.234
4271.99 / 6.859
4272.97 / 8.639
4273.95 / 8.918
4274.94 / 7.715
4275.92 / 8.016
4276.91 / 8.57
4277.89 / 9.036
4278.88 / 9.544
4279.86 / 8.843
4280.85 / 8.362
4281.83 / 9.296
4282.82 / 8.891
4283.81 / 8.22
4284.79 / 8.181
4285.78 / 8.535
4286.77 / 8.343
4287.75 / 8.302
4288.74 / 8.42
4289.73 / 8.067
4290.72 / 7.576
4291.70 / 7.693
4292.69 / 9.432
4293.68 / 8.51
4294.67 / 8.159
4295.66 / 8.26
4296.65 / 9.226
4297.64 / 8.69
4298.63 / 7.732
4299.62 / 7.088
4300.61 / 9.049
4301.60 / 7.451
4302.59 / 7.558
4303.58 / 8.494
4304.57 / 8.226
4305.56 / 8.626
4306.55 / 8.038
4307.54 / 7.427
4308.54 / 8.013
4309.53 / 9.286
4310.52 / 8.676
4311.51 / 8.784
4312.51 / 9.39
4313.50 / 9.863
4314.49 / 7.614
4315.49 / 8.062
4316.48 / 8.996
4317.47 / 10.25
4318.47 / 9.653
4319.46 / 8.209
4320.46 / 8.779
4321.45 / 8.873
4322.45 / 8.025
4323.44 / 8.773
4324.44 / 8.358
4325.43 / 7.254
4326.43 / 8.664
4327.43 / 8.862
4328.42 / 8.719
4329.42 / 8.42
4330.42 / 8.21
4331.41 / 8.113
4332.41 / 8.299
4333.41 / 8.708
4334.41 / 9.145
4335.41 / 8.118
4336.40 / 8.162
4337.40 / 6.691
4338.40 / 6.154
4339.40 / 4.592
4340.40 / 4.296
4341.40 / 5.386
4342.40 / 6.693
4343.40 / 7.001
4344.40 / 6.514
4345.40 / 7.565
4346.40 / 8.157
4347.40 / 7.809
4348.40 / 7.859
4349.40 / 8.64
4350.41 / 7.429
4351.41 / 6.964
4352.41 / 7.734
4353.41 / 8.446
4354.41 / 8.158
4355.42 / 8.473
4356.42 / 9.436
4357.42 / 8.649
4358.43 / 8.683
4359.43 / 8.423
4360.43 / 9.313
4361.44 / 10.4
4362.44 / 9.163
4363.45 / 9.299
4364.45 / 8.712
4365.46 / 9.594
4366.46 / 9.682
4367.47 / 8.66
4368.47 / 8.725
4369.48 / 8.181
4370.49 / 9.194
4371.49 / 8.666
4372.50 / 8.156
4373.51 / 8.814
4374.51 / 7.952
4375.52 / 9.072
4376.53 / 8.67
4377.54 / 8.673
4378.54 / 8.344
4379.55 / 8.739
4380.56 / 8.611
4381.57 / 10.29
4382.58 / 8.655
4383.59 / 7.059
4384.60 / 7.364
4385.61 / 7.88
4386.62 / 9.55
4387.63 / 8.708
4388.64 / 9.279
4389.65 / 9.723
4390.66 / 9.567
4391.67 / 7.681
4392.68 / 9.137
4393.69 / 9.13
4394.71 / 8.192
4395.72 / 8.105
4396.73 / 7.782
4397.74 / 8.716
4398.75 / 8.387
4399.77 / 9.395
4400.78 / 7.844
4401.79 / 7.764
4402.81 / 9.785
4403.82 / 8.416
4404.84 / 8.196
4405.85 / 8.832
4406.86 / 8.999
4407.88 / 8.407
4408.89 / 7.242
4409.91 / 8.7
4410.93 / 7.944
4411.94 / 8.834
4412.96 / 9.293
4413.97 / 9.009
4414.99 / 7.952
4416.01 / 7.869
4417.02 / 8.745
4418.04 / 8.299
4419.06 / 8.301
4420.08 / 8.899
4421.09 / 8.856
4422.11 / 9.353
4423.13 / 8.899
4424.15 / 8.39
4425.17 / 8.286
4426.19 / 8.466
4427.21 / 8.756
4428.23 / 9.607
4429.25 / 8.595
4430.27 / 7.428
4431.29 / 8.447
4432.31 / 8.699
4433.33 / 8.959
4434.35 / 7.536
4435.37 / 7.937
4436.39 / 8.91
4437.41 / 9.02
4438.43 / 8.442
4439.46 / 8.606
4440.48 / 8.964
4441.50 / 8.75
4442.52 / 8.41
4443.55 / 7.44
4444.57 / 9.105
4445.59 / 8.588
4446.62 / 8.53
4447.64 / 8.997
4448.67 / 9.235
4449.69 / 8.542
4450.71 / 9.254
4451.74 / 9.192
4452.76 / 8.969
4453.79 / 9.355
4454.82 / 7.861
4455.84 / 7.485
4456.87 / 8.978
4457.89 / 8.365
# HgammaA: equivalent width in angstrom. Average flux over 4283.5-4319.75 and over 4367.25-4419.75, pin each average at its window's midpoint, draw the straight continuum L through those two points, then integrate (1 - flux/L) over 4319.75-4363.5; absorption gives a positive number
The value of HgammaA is 2.7 angstrom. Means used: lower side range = 8.44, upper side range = 8.57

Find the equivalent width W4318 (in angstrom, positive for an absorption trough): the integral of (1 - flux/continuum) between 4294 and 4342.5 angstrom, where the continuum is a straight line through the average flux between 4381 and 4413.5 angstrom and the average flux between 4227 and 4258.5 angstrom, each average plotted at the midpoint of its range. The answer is 2.6 angstrom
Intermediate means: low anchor 8.6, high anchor 8.59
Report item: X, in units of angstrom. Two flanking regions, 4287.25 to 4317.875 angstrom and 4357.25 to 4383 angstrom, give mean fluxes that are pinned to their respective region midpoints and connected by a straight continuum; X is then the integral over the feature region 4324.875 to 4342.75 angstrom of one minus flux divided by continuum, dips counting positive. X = 2.4 angstrom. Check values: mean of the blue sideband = 8.42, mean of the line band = 7.48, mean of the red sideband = 8.9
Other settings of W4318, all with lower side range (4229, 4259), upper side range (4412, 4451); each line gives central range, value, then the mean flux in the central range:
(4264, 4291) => 0.6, 8.46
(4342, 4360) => 1.5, 7.94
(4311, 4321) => -0.4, 8.96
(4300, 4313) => 0.4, 8.37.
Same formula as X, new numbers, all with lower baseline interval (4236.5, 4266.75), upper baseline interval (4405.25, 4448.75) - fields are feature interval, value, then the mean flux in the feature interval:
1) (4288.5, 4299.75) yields 0.5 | 8.27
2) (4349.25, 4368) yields -0.3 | 8.73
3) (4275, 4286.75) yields 0.0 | 8.63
